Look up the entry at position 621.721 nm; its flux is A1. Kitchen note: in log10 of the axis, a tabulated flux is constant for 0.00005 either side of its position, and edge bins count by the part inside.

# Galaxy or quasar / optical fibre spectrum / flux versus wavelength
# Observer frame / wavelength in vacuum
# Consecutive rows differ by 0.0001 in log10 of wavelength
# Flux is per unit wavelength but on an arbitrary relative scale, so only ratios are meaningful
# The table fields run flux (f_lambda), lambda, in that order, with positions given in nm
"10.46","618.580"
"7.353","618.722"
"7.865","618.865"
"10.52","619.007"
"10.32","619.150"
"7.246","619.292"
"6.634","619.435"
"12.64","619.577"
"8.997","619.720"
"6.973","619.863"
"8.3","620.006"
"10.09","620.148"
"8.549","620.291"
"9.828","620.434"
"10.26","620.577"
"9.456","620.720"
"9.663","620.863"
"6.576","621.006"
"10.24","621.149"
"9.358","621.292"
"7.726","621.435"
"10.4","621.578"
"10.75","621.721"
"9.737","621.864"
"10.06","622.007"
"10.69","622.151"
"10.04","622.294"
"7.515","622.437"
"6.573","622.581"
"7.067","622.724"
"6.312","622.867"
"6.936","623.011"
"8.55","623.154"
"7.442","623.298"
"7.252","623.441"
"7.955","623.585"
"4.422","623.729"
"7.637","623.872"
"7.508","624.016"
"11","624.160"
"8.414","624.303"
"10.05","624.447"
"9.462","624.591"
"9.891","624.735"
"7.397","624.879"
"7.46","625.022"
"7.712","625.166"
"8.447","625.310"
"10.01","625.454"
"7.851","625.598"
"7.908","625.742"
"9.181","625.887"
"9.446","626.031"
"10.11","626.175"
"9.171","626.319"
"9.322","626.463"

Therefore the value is 10.75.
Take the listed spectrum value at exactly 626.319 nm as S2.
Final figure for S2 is 9.171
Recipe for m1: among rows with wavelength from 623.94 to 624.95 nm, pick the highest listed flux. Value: 11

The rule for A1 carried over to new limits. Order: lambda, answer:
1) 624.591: 9.462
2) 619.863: 6.973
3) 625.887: 9.181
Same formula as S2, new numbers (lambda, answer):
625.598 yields 7.851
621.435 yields 7.726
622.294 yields 10.04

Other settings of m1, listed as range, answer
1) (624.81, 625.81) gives 10.01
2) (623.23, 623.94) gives 7.955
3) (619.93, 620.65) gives 10.26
